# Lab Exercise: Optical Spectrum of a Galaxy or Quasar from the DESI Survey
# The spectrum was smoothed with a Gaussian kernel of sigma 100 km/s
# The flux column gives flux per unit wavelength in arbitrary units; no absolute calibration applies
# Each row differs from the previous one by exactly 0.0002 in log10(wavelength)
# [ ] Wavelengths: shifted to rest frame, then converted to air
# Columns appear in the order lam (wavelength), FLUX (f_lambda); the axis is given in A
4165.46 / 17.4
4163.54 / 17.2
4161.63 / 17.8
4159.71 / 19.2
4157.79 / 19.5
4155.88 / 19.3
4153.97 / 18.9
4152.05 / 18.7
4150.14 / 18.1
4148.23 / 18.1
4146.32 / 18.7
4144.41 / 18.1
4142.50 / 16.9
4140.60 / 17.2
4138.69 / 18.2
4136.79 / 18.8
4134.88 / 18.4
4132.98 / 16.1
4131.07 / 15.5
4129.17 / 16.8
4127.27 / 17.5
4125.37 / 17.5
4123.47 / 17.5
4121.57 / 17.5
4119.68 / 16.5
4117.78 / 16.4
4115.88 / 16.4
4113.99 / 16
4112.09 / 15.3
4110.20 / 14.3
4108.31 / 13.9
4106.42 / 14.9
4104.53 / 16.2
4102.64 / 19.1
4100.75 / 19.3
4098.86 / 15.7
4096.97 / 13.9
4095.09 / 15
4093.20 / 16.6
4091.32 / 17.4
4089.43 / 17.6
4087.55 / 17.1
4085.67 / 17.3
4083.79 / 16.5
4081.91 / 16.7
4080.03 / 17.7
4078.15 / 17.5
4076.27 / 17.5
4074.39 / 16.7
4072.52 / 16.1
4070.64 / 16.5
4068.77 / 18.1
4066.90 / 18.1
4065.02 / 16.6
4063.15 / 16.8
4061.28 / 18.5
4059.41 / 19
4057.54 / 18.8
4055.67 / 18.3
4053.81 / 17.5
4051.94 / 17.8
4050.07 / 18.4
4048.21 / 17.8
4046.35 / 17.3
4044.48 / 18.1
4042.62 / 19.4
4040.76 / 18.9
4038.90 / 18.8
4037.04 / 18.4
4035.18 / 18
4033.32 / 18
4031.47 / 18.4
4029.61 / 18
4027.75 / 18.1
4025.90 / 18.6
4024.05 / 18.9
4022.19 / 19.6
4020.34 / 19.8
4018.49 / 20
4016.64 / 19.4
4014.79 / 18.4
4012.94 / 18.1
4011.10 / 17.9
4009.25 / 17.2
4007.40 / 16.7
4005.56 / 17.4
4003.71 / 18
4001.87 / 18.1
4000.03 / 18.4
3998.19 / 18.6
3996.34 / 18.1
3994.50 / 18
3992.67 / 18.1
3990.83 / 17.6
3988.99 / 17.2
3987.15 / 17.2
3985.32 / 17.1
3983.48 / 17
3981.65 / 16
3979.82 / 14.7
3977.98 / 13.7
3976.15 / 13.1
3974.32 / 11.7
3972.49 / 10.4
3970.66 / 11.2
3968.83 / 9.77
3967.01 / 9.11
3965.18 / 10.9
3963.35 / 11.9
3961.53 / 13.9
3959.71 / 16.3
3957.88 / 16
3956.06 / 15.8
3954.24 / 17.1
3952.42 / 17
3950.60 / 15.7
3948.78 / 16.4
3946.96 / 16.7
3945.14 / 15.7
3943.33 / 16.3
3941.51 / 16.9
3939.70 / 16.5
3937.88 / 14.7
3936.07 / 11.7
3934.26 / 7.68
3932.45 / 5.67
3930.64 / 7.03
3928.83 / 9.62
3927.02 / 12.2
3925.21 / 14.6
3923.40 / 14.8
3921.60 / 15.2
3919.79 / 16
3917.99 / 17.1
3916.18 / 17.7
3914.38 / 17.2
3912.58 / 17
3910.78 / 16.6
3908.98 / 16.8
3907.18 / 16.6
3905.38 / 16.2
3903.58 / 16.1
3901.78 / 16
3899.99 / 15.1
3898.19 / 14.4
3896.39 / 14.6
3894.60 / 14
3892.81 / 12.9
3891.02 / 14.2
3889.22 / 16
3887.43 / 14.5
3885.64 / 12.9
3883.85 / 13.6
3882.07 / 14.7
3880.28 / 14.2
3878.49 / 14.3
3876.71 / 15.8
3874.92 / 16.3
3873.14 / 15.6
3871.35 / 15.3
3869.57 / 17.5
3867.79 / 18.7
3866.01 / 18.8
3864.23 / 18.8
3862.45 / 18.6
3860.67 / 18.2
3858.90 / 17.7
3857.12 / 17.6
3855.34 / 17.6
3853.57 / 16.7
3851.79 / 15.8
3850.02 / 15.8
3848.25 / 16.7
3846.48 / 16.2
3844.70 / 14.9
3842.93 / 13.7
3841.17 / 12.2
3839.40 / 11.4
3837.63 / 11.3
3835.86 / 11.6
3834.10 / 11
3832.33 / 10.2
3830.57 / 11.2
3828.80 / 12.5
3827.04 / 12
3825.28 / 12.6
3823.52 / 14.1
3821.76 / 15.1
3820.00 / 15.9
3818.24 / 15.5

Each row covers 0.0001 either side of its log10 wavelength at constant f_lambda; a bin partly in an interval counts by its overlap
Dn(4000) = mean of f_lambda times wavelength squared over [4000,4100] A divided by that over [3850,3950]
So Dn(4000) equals 1.26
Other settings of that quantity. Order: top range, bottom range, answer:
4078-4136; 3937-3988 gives 1.22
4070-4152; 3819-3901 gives 1.29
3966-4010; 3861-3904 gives 1.06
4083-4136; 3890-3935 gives 1.28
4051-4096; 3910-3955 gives 1.28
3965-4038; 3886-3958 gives 1.18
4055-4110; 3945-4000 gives 1.18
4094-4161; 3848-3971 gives 1.27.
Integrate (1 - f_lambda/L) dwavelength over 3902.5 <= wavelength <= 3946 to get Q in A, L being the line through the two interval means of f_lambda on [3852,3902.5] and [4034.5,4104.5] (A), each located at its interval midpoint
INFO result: 4.9 A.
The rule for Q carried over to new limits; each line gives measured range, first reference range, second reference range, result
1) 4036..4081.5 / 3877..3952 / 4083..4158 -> -4.31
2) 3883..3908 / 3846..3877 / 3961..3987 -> 1.69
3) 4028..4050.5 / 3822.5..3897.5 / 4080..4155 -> -2.73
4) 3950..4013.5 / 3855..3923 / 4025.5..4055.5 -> 6.68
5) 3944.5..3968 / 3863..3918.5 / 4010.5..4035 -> 3.33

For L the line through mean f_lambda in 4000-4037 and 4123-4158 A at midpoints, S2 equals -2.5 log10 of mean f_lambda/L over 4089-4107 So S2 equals 0.09 mag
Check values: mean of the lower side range 18.4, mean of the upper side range 17.9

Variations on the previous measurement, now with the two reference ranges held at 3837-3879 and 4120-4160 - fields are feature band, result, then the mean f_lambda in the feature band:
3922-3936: 0.49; 10.5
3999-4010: -0.04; 17.7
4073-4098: 0.05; 16.7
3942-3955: 0.02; 16.4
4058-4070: -0.03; 17.9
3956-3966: 0.19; 14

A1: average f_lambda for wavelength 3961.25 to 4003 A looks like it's 14.9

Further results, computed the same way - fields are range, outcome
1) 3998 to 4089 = 18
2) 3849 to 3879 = 17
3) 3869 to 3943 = 14.5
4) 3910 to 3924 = 16.5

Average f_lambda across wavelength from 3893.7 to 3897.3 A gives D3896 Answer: 14.3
